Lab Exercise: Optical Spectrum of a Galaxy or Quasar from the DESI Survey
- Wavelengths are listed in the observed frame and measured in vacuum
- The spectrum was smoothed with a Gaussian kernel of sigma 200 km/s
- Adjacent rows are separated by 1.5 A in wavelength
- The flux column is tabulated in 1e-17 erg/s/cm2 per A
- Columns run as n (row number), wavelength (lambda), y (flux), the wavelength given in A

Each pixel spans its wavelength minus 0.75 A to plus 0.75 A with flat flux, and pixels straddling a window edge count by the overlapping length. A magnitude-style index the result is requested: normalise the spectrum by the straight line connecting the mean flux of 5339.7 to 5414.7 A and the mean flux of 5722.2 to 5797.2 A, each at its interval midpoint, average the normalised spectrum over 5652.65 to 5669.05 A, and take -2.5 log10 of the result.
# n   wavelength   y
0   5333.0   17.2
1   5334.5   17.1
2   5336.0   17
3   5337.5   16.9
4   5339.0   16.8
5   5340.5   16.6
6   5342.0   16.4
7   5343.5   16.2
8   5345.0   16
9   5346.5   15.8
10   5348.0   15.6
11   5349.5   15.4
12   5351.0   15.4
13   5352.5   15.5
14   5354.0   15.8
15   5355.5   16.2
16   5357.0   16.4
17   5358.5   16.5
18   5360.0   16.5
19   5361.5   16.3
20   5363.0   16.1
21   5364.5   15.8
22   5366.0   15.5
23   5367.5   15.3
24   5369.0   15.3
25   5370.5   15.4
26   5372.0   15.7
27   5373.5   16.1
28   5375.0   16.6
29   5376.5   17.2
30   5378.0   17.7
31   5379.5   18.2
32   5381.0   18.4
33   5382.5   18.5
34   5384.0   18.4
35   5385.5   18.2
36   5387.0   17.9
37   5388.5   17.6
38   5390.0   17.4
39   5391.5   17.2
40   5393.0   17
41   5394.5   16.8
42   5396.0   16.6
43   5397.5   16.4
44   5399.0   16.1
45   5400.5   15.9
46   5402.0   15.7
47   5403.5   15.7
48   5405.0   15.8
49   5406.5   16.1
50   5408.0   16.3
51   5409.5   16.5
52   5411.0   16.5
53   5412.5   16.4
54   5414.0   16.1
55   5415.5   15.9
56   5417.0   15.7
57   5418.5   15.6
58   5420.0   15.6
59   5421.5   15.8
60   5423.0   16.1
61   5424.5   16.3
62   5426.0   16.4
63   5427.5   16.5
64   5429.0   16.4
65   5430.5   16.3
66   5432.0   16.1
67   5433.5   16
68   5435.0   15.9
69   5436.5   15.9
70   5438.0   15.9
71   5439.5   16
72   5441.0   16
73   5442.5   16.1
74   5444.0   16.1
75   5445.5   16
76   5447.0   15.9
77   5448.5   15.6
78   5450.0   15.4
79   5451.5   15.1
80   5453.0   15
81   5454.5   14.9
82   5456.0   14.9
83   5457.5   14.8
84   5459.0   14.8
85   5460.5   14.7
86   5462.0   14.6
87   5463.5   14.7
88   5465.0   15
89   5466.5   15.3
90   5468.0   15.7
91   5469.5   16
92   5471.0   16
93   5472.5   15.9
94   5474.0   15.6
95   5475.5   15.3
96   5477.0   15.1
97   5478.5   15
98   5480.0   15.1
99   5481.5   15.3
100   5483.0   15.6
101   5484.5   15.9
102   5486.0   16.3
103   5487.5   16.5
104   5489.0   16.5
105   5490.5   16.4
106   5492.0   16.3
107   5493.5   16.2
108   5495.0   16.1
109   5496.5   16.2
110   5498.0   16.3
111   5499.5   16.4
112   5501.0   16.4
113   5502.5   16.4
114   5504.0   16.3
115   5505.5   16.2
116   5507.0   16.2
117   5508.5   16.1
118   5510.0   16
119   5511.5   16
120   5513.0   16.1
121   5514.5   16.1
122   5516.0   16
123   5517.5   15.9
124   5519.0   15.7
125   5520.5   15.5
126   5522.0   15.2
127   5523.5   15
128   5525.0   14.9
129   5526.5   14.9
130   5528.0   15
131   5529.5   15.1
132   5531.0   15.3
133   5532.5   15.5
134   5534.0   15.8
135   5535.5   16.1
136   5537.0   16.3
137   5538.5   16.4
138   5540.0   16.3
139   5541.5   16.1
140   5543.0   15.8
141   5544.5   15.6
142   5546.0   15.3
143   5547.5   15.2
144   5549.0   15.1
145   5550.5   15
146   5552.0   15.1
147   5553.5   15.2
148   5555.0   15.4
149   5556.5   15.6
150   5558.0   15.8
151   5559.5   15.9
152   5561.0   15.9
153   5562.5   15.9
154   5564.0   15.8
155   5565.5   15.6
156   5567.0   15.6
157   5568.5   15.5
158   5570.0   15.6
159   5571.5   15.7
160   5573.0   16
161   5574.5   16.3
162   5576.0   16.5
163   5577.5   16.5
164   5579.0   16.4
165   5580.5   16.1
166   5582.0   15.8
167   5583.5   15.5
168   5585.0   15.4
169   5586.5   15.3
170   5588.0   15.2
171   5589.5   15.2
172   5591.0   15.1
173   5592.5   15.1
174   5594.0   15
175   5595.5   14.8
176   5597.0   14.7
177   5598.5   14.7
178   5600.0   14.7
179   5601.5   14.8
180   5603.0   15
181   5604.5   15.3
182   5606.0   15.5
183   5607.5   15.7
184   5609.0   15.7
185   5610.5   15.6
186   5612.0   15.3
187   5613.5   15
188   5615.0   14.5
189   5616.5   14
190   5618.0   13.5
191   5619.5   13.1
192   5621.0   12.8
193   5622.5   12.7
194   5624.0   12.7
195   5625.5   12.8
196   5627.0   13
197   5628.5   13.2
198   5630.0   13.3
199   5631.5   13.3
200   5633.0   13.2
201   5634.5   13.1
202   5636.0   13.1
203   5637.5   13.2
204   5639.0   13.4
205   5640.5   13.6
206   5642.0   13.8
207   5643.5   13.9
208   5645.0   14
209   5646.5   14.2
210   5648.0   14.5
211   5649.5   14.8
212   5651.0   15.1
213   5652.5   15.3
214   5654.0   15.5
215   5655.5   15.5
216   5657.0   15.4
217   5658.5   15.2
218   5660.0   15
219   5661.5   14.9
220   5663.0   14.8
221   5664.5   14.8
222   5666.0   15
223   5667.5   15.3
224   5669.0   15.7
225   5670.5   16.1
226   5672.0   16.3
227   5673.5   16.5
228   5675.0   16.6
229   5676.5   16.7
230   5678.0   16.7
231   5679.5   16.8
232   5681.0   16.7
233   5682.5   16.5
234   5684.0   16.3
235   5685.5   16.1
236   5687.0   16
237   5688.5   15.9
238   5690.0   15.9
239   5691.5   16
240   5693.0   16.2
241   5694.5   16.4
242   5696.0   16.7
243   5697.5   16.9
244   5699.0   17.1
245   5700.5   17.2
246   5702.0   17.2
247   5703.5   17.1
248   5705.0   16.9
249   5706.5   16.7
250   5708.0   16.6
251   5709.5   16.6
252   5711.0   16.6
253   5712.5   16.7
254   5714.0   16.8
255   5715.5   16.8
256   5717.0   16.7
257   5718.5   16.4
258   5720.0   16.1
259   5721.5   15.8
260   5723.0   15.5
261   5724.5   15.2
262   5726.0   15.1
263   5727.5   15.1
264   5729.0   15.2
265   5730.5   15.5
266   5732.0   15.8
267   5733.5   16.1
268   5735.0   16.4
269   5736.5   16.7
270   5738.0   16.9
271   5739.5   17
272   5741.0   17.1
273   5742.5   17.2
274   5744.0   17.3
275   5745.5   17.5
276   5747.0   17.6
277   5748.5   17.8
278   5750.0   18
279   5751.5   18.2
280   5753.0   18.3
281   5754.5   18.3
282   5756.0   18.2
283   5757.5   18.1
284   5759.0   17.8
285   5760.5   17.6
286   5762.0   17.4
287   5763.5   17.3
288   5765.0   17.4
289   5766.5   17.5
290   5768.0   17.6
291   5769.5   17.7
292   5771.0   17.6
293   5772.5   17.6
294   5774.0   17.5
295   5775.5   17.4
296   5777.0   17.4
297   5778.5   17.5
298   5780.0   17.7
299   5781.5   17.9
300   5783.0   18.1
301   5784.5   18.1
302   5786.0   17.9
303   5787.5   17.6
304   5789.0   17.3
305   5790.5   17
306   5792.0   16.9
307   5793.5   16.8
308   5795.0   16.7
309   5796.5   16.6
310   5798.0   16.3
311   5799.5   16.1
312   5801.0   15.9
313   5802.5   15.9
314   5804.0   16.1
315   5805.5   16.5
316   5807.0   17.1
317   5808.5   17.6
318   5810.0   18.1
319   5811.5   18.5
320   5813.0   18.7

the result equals 0.12 mag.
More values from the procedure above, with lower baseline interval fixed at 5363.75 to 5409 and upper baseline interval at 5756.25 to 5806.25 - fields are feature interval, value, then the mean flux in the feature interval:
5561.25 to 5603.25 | 0.10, 15.5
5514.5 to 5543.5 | 0.08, 15.6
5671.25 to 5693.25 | 0.05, 16.3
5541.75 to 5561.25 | 0.10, 15.5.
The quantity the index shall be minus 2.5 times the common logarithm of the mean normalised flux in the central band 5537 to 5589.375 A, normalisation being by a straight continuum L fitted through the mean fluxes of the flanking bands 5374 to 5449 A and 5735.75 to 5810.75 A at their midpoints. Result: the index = 0.08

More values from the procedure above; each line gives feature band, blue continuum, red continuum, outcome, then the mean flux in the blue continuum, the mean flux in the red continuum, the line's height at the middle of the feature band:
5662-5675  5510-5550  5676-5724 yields 0.05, 15.6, 16.5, 16.3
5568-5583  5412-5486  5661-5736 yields -0.01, 15.6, 16.2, 15.9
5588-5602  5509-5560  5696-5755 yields 0.07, 15.6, 16.7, 15.9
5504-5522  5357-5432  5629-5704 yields 0.00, 16.5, 15.4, 16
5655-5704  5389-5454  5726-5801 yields 0.05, 16.1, 17.2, 16.9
